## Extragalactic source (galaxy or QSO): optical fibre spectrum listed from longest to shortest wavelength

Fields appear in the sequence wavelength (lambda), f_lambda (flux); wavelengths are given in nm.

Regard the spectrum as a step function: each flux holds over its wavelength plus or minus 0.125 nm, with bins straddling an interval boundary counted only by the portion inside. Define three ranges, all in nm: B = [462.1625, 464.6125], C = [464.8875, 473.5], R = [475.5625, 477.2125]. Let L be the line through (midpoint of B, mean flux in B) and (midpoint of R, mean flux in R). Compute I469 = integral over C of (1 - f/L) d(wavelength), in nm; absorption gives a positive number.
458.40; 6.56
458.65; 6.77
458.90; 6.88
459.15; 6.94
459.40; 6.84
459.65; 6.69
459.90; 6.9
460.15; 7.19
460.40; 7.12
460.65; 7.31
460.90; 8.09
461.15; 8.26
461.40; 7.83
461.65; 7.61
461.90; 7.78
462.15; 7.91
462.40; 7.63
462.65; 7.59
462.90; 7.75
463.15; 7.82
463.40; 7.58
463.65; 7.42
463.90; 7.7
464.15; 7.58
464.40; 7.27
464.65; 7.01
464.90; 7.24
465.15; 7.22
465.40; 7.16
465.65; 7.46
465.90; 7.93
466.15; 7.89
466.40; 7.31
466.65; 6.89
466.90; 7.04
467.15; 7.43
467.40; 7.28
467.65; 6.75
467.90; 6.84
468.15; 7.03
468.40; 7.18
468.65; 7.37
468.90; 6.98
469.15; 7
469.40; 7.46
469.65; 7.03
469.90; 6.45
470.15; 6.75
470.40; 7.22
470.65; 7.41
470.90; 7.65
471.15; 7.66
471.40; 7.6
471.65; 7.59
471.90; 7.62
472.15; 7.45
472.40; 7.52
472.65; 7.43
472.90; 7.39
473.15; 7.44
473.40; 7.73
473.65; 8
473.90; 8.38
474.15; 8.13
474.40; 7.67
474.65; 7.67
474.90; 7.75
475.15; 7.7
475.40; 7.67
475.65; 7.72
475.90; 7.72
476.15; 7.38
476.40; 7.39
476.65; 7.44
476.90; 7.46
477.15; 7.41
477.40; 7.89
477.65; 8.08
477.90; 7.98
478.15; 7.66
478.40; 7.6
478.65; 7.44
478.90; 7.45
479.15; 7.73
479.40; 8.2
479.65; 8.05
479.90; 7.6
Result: 0.29 nm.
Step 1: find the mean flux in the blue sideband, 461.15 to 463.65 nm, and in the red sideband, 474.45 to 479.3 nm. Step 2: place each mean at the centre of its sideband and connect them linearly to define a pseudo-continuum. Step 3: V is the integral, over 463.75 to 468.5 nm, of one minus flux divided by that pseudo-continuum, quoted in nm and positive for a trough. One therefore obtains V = 0.27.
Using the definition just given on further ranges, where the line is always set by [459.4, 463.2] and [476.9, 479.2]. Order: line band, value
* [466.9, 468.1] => 0.08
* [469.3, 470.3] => 0.09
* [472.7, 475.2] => -0.04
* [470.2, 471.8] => 0.03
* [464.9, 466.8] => 0.05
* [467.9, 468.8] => 0.05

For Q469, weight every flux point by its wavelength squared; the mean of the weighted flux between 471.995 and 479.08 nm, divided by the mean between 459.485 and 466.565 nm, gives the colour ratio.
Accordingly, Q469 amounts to 1.1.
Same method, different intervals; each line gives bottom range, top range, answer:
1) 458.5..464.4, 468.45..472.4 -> 1.02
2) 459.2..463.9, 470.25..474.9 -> 1.07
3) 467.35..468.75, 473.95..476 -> 1.13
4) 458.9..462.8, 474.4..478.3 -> 1.10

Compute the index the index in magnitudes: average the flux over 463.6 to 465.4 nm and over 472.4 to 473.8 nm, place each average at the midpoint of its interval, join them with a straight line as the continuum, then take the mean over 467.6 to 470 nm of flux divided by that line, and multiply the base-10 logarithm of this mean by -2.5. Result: 0.07 mag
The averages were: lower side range 7.33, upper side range 7.61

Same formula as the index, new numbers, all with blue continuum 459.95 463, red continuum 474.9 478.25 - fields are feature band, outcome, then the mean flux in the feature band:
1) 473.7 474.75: -0.044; 7.97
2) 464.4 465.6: 0.068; 7.19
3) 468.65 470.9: 0.083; 7.09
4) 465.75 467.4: 0.036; 7.41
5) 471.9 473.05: 0.027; 7.47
